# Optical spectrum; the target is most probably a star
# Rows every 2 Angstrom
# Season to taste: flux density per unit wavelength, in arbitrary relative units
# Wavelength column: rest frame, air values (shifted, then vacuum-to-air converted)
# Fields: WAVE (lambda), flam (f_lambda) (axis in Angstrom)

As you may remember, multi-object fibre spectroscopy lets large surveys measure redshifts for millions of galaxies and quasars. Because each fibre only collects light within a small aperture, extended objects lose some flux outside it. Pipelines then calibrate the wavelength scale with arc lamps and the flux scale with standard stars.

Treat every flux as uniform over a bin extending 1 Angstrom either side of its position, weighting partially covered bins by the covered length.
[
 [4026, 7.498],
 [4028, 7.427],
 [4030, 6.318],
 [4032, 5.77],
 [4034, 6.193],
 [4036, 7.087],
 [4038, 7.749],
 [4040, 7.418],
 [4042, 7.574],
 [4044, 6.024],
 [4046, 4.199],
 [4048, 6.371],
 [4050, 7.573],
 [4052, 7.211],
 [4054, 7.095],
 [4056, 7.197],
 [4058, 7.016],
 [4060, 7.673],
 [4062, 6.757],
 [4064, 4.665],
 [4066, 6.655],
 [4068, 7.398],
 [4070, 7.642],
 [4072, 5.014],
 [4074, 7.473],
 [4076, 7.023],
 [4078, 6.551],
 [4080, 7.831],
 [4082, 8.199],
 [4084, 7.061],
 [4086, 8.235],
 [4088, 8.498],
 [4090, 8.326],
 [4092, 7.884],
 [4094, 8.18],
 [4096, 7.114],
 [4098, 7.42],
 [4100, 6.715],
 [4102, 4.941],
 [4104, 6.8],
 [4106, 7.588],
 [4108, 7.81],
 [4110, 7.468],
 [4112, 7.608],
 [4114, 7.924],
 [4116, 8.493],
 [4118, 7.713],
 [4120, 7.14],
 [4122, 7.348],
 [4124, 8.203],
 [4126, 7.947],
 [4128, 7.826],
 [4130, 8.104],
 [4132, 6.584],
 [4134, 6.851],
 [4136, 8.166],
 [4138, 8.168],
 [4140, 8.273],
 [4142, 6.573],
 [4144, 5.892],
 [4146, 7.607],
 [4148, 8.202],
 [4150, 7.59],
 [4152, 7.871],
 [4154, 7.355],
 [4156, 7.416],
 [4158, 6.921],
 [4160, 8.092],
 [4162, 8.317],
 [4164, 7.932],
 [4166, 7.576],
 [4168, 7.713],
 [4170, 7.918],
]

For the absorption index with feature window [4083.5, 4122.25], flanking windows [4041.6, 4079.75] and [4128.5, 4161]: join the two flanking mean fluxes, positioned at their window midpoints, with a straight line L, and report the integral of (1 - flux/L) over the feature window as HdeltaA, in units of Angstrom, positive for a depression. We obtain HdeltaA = -2.4 Angstrom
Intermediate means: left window 6.7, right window 7.48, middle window 7.52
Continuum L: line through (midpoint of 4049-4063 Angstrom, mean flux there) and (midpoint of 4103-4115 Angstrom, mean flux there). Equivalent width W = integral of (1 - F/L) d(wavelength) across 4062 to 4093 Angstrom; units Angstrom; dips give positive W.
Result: 0.6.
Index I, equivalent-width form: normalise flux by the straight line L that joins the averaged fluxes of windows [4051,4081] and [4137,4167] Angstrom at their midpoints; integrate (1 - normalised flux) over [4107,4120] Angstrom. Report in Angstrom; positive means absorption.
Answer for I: -0.9 Angstrom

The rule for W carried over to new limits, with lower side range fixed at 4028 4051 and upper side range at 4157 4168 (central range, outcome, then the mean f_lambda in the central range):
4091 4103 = 0.17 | 7.04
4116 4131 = -0.83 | 7.8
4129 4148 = 0.34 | 7.4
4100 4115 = 0.24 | 7.13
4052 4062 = -0.62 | 7.19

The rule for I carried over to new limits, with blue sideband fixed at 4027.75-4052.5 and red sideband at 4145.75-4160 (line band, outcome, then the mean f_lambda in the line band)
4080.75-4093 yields -1.7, 8.03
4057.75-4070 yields 0.2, 6.75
